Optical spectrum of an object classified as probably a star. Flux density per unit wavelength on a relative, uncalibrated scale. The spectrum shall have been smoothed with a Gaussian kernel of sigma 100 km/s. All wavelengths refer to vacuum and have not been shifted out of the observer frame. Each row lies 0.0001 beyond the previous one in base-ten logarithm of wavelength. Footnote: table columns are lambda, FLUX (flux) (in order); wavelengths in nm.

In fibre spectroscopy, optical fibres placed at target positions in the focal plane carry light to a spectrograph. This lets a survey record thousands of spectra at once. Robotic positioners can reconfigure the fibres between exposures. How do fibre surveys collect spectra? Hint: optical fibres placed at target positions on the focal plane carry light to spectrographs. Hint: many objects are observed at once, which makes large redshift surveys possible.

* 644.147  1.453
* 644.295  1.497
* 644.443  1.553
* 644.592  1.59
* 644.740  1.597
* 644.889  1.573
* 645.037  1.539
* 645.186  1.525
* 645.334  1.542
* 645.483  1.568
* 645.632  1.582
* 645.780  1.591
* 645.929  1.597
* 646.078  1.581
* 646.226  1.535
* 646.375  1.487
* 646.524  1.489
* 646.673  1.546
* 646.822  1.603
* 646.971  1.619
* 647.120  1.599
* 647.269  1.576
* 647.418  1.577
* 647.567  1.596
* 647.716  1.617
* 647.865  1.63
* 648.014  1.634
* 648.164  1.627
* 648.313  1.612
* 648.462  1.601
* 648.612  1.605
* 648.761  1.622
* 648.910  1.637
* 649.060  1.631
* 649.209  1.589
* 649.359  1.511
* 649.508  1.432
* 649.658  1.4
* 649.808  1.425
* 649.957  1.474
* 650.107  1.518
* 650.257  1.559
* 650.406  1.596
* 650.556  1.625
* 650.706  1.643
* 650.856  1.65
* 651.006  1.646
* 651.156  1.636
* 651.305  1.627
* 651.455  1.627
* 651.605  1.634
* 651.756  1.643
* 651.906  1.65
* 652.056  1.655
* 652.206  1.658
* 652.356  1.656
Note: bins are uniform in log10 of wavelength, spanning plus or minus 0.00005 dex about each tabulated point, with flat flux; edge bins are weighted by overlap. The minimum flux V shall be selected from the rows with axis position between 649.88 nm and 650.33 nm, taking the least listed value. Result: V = 1.474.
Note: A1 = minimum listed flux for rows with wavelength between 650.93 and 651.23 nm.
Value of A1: 1.636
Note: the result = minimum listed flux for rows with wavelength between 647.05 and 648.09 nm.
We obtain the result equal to 1.576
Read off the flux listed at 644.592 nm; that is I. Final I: 1.59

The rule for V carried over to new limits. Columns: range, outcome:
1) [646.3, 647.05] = 1.487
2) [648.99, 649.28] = 1.589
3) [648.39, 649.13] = 1.601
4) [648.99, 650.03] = 1.4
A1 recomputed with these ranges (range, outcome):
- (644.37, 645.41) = 1.525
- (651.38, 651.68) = 1.627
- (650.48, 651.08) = 1.625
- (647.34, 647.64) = 1.577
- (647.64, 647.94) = 1.617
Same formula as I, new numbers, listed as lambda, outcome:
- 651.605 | 1.634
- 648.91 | 1.637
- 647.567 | 1.596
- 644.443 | 1.553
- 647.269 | 1.576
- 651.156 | 1.636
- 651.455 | 1.627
